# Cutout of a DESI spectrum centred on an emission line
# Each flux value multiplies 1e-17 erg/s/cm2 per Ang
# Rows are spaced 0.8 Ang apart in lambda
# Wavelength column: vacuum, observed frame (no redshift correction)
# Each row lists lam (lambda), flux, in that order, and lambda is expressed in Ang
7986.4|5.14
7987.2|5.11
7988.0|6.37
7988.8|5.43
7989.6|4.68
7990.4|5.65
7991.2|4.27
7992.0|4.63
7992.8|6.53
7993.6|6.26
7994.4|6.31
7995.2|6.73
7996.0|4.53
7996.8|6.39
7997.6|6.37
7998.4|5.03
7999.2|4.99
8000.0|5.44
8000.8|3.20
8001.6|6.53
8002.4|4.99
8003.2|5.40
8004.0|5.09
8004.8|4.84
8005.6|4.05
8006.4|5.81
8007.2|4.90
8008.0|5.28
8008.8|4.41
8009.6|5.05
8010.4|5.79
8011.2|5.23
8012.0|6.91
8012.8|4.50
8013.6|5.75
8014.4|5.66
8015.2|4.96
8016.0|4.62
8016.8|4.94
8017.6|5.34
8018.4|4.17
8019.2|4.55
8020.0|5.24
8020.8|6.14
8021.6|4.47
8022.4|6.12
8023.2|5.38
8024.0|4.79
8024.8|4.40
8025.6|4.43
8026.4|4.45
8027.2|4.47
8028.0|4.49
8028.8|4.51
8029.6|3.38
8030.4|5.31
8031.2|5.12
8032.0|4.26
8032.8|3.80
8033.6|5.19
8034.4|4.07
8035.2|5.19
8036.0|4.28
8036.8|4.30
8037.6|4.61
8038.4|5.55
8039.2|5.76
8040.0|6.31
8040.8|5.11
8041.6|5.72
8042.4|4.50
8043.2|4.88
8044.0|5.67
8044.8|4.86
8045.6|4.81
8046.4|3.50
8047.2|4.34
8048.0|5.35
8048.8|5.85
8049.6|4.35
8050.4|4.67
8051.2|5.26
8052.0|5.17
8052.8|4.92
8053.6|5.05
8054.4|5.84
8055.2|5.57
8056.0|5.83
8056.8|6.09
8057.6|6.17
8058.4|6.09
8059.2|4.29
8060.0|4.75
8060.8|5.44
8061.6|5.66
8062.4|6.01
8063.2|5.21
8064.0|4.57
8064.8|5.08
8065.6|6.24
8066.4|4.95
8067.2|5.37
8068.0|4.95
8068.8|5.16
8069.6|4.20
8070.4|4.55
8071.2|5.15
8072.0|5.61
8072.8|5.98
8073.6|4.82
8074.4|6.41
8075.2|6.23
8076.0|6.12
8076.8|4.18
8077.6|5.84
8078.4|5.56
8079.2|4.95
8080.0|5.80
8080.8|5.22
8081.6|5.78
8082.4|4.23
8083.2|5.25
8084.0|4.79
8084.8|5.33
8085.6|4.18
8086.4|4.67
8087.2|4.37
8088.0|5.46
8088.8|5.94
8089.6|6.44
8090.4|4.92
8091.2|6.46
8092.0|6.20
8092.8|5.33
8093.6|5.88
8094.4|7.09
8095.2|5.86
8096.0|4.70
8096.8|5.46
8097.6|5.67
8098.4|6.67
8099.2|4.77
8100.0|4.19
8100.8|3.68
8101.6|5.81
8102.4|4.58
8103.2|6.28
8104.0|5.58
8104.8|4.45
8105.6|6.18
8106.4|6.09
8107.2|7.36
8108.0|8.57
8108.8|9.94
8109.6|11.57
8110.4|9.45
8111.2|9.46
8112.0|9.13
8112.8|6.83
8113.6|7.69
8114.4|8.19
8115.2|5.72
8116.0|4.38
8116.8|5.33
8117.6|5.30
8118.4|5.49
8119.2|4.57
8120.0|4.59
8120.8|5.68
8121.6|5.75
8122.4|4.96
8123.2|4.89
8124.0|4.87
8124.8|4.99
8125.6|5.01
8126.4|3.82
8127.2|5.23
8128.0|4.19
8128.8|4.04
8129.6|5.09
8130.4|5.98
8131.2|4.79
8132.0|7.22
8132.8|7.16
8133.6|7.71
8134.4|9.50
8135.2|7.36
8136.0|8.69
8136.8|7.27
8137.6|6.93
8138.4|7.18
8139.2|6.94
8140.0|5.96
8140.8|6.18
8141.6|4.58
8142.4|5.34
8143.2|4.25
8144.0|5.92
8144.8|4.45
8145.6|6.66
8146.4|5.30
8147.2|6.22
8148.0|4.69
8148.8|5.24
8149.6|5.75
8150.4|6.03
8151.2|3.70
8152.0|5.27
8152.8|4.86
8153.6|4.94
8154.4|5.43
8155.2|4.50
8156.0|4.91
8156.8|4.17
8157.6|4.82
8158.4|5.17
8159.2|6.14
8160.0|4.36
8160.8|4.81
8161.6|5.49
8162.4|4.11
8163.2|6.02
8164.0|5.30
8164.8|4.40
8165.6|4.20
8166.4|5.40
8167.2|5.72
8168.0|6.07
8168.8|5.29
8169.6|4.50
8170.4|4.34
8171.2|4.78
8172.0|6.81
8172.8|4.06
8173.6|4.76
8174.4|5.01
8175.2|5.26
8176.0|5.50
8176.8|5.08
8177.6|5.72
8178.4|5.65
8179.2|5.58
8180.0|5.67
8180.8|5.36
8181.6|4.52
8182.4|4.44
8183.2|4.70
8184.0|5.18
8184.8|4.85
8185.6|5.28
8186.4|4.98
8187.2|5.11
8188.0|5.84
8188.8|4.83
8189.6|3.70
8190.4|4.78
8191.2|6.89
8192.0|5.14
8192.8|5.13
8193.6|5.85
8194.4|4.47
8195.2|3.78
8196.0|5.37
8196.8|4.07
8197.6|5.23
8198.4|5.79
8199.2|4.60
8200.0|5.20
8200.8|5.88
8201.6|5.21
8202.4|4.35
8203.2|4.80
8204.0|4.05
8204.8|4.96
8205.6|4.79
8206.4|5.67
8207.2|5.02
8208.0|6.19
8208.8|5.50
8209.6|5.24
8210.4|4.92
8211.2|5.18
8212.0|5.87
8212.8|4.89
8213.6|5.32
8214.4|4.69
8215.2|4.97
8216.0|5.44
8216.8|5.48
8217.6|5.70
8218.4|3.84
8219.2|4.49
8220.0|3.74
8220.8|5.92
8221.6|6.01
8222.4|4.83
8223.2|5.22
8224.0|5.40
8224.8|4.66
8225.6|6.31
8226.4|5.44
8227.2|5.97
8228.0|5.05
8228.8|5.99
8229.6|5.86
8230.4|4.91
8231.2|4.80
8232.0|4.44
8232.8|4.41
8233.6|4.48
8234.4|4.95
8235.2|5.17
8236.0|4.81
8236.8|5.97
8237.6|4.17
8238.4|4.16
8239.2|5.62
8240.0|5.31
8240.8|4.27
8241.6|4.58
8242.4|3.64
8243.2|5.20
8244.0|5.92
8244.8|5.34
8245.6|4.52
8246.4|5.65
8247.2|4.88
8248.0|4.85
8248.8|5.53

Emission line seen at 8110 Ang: H-alpha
